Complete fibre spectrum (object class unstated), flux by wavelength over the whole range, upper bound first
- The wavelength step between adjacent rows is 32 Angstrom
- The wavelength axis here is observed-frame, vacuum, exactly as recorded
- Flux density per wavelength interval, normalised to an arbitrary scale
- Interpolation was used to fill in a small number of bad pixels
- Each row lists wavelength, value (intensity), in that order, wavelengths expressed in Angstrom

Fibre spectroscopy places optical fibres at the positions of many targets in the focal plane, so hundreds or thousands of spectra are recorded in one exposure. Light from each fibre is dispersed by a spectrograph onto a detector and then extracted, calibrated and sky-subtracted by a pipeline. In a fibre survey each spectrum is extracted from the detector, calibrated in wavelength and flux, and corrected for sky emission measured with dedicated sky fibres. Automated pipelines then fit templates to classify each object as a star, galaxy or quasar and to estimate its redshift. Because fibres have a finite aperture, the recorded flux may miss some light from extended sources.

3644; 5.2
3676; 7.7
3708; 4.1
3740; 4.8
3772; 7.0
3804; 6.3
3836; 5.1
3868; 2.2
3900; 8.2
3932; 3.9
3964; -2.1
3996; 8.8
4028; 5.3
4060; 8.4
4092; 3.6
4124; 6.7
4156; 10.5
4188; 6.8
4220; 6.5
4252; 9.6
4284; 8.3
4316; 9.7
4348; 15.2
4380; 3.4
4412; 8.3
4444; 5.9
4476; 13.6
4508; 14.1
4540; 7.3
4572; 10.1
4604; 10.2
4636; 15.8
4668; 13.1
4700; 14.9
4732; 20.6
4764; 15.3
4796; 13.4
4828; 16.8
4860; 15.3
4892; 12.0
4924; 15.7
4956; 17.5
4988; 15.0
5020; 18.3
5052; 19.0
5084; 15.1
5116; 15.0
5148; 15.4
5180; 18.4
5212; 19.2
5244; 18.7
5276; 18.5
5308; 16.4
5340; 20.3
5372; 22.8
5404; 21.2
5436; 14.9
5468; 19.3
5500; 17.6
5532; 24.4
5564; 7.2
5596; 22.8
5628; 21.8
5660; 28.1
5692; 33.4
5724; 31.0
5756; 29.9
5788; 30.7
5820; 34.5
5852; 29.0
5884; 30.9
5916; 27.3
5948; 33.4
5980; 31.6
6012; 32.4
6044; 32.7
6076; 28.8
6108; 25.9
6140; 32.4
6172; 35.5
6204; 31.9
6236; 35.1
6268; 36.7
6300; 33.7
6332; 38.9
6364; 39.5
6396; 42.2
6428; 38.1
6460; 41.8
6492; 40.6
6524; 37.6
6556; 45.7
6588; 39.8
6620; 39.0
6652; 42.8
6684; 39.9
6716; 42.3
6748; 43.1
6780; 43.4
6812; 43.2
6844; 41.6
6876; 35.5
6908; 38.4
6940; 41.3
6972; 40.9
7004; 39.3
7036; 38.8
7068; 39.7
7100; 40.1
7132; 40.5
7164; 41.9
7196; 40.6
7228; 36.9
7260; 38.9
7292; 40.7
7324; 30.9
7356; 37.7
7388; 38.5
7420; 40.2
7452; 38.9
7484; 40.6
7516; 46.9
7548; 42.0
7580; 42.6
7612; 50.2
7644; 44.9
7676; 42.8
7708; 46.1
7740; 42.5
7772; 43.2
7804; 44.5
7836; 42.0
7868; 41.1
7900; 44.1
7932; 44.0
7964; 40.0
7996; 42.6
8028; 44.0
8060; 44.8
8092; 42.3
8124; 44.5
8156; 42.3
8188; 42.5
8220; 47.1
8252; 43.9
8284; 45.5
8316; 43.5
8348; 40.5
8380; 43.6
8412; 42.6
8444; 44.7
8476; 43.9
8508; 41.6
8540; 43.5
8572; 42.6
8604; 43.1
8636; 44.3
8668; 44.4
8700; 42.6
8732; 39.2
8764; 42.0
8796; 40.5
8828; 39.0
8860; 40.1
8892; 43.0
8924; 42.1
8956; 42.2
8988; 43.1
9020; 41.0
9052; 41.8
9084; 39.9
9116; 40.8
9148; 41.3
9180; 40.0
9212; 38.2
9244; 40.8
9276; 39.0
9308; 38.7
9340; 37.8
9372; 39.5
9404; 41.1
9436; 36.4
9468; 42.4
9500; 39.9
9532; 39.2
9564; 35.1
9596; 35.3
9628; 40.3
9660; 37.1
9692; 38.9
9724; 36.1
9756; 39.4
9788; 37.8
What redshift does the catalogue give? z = 0.42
